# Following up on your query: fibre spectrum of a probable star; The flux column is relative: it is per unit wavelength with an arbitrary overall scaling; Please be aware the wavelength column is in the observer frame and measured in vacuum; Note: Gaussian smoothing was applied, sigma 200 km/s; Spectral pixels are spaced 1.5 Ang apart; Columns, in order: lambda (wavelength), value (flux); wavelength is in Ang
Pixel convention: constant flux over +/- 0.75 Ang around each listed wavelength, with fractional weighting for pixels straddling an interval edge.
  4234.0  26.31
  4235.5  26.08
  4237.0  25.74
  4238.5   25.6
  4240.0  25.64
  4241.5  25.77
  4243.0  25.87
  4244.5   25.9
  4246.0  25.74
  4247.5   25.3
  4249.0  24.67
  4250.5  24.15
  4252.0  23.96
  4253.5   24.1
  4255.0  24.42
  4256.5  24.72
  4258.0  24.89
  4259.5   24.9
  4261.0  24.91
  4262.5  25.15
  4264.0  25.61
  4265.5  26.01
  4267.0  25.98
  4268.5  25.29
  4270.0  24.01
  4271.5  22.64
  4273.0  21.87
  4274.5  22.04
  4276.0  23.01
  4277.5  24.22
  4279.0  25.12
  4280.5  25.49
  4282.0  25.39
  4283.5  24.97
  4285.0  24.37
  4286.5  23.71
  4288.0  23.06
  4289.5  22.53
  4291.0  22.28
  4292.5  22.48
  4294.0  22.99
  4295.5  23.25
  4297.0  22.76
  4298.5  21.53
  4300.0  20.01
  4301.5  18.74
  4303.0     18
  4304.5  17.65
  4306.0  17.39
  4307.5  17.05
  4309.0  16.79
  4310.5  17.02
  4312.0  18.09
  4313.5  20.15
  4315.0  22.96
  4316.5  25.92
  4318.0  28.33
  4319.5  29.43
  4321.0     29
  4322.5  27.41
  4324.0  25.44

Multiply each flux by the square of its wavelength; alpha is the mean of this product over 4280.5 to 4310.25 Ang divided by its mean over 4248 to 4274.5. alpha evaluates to 0.89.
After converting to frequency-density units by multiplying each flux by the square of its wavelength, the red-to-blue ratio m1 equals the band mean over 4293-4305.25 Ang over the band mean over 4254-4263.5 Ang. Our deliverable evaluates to 0.85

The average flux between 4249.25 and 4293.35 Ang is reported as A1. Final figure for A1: 24.2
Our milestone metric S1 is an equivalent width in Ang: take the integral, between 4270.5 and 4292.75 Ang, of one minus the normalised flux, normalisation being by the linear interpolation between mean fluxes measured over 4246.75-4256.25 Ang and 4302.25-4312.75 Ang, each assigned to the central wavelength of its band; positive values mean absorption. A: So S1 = -3.16 Ang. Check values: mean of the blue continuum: 24.4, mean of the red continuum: 17.4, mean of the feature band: 23.6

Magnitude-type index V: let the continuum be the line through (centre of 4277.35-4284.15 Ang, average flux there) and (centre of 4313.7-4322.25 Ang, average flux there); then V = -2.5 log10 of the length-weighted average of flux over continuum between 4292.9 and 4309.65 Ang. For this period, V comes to 0.30 mag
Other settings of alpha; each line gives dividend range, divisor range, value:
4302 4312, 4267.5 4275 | 0.76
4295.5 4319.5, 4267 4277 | 0.89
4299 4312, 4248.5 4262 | 0.75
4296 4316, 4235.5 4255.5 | 0.79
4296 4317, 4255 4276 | 0.82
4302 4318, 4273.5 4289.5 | 0.82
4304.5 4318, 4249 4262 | 0.83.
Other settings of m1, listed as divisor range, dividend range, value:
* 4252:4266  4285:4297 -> 0.94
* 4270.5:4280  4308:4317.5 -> 0.89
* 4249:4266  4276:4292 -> 0.98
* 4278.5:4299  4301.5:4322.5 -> 0.92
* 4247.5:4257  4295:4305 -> 0.85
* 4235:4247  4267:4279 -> 0.93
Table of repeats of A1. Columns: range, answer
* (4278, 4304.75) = 22.6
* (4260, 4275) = 24.4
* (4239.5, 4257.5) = 25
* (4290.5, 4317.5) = 20.3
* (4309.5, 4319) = 22.1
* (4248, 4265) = 24.7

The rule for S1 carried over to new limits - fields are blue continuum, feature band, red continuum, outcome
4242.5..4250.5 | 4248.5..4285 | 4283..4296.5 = -0.2 Ang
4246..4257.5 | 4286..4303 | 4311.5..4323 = 2.1 Ang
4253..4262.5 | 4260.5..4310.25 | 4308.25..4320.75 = 2.5 Ang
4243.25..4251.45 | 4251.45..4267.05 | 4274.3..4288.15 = -0.1 Ang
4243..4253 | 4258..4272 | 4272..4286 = -0.3 Ang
